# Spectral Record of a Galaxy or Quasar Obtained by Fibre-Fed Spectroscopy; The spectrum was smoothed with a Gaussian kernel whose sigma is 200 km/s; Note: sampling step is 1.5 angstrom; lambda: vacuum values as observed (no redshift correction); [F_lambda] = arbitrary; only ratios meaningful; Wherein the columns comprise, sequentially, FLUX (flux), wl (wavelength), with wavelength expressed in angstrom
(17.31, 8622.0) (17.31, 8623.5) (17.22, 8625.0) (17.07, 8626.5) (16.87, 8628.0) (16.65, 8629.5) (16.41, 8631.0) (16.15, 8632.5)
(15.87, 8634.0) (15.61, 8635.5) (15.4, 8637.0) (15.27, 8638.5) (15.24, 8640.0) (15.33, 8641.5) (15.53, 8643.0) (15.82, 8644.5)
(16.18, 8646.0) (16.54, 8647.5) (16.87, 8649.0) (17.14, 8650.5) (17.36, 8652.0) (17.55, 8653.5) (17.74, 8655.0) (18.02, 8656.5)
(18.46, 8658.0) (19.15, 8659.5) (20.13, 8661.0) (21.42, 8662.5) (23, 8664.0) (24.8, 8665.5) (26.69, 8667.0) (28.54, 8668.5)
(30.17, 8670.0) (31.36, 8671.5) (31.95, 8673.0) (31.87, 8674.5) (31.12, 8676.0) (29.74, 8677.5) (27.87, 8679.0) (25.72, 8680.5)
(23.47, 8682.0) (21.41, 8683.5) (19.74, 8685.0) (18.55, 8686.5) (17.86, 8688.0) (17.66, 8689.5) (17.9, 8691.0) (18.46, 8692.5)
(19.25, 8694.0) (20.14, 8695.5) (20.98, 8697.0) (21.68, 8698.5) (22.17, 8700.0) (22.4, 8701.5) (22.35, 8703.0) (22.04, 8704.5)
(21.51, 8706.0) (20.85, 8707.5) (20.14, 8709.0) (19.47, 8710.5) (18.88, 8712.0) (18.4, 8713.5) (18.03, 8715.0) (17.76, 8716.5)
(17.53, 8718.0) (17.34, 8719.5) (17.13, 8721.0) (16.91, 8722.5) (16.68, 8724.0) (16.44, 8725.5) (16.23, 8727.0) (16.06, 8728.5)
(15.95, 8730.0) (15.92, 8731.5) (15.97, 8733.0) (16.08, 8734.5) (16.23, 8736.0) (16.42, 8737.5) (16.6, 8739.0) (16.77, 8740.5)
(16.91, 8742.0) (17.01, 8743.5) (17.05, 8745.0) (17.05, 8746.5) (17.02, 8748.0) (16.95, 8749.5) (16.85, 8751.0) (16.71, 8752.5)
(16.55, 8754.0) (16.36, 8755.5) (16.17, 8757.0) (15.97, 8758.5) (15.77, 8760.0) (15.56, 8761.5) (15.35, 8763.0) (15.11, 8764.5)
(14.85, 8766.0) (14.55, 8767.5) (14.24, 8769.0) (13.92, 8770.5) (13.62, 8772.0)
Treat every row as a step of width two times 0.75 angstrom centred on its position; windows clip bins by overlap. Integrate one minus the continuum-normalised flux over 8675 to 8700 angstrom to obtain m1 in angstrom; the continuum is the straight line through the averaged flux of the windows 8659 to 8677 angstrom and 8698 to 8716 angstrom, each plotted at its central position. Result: 1.8 angstrom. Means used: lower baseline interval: 26.8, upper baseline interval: 20.6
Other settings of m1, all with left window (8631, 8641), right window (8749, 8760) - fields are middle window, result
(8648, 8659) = -1.3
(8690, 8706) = -4.6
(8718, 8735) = -0.2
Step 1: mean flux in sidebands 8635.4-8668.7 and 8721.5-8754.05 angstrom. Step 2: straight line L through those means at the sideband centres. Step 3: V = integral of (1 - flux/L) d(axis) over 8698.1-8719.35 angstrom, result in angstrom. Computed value -3.6 angstrom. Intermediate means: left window 18.5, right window 16.6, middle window 20.1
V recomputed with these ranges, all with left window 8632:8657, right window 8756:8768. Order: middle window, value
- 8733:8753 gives -1.4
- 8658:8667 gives -3.2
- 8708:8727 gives -2.5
